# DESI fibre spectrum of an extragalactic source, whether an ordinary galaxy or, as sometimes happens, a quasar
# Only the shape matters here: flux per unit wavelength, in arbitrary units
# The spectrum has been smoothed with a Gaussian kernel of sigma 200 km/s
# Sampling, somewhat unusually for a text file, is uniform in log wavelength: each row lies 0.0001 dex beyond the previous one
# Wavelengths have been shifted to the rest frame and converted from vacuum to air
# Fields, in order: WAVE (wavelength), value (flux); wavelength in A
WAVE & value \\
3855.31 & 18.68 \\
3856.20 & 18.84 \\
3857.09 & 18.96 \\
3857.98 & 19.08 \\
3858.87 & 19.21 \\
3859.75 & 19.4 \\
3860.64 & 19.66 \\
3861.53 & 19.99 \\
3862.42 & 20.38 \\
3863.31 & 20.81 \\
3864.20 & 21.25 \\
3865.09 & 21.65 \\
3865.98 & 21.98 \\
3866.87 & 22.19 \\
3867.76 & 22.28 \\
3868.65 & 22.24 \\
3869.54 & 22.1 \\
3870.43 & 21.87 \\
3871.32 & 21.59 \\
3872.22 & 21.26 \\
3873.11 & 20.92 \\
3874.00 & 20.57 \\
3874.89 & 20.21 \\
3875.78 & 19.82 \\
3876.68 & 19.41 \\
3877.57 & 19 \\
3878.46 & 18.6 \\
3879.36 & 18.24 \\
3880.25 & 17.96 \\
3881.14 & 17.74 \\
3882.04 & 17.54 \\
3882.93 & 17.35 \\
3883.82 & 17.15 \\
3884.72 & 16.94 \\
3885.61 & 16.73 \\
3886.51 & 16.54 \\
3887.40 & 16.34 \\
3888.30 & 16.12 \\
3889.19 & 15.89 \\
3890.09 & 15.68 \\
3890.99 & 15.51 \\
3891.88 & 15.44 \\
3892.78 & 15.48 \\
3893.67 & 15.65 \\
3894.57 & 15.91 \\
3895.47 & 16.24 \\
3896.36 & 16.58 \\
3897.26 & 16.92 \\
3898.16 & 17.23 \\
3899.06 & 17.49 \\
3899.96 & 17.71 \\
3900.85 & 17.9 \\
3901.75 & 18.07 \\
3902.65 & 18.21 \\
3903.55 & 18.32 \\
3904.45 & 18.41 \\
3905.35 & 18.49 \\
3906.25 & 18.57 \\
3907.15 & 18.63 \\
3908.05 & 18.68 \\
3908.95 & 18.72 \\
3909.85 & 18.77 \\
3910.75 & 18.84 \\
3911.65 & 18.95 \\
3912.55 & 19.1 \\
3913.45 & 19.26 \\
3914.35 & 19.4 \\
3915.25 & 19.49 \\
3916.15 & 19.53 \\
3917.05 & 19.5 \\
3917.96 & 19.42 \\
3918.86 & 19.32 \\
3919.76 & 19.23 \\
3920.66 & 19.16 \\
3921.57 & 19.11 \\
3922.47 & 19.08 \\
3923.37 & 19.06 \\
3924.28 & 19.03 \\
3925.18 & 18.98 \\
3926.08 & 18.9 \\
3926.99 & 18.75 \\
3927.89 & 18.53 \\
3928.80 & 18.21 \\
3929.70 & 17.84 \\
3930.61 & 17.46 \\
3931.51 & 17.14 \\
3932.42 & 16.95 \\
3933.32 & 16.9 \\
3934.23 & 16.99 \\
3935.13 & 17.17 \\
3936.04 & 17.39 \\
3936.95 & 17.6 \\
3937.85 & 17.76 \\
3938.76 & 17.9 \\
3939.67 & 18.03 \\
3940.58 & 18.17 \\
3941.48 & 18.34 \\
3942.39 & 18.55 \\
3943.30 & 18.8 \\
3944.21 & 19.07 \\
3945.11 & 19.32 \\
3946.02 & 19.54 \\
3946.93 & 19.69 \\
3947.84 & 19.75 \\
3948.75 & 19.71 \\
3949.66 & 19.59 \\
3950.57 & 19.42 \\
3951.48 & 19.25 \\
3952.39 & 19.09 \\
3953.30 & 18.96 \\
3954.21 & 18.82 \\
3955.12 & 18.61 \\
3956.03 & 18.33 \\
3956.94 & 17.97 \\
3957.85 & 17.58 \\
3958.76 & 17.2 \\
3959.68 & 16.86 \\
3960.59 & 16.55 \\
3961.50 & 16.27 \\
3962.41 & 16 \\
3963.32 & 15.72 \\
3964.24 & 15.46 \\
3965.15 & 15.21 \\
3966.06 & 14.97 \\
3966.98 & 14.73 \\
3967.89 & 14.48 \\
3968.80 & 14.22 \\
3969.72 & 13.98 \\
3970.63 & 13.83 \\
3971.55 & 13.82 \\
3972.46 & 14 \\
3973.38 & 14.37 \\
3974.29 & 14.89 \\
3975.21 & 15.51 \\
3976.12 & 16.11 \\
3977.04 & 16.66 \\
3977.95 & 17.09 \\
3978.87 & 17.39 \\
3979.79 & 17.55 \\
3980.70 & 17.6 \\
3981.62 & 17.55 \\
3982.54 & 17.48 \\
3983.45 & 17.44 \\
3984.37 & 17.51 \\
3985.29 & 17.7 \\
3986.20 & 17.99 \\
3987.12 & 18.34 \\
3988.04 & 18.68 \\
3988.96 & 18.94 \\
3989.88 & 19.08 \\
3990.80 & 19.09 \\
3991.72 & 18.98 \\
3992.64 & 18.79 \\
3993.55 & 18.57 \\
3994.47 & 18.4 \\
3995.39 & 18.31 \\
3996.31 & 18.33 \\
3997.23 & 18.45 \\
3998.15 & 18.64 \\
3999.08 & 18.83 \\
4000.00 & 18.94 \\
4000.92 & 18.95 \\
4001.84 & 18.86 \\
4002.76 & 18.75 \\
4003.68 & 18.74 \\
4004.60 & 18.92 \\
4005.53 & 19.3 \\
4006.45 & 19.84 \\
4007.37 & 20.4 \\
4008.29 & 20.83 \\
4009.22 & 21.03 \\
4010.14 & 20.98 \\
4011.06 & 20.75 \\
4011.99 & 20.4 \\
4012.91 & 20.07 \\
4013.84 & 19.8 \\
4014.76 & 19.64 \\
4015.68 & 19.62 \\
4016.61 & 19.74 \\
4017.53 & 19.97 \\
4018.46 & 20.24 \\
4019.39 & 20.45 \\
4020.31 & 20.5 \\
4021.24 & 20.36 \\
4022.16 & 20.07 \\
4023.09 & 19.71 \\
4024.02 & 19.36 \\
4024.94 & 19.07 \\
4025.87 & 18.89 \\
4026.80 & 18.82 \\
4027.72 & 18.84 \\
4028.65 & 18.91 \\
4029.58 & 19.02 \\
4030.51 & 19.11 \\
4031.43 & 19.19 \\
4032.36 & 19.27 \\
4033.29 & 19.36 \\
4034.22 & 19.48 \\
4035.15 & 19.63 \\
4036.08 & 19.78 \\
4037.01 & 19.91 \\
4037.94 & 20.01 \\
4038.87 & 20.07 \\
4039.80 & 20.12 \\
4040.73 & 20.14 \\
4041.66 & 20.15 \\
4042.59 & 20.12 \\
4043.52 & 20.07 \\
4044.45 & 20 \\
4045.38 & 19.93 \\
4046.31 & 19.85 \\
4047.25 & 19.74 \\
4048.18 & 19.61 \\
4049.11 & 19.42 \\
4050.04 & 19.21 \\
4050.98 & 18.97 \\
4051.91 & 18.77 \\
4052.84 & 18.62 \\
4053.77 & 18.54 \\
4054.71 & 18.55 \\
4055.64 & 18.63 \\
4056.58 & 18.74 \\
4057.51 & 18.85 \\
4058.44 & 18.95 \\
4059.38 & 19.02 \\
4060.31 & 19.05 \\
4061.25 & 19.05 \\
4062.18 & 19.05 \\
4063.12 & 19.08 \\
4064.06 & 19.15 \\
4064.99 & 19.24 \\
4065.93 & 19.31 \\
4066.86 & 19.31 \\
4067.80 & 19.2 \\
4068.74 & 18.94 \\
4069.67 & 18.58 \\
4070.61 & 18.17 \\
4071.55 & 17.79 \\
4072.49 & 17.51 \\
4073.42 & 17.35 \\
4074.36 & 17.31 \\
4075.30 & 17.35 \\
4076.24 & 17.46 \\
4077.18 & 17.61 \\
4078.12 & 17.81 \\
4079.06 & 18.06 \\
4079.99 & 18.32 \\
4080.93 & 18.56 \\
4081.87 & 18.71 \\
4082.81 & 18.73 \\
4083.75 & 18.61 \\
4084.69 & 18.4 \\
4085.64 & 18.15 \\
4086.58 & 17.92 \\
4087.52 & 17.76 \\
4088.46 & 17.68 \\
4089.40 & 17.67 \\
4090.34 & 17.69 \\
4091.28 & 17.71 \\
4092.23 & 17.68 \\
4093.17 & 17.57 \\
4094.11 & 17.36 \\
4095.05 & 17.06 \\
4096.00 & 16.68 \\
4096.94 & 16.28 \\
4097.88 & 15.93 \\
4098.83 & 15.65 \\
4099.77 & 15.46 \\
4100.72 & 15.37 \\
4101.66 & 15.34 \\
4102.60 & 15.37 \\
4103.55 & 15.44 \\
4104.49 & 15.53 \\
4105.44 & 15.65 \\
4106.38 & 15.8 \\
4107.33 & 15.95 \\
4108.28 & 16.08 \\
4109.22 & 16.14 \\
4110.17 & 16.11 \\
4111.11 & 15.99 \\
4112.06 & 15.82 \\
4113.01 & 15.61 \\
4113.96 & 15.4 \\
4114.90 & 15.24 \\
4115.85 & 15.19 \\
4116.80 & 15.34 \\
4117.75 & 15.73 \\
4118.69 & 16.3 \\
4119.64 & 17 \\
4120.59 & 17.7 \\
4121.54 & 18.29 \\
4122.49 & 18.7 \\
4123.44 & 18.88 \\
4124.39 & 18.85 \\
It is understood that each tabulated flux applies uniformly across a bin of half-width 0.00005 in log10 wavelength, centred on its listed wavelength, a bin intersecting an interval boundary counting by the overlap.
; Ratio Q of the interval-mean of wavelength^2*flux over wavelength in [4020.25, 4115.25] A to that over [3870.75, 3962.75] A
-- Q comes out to 1.08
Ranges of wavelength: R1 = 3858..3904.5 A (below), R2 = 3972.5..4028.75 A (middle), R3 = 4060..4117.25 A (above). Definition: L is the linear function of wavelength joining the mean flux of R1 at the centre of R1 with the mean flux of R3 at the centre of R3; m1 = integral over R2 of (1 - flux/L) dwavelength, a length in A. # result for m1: -2.9 A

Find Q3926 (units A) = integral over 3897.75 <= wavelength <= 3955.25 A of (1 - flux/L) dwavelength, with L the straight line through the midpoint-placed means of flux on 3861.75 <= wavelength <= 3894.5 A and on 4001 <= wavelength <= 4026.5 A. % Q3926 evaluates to 1.9 A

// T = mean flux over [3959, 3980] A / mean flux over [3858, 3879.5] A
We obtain 0.75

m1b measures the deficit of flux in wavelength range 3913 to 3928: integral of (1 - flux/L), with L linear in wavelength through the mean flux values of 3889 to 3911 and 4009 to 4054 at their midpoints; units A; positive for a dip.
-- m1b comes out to -1.3 A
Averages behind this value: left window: 17.3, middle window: 19.2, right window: 19.7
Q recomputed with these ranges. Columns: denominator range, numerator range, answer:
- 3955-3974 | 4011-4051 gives 1.30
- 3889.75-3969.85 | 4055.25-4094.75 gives 1.10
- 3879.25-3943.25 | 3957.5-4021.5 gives 1.04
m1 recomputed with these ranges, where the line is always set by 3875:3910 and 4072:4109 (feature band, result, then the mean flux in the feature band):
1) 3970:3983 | 1.0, 16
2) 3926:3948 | -1.0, 18.2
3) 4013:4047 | -5.0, 19.7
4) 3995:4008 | -1.3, 19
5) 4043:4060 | -2.0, 19.2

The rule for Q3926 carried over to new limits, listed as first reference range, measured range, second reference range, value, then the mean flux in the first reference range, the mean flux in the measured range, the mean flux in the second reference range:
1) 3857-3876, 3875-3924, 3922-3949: 4.2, 20.8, 18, 18.3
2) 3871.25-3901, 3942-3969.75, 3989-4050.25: 1.5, 17.6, 17.6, 19.5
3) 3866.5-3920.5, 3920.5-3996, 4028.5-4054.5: 5.3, 18.5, 17.6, 19.5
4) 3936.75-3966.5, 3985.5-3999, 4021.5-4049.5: 0.1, 18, 18.6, 19.6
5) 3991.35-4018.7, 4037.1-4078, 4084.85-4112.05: -2.7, 19.4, 19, 16.5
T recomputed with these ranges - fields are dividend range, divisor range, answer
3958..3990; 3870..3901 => 0.92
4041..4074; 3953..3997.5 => 1.12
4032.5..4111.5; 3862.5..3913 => 0.98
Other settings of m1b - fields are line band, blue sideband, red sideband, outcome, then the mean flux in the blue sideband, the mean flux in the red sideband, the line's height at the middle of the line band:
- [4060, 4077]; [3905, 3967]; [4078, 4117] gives -1.5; 18.3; 16.7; 17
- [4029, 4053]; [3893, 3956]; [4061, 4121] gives -2.8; 18.4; 17.2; 17.6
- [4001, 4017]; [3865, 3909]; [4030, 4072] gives -0.7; 18.4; 19.3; 19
